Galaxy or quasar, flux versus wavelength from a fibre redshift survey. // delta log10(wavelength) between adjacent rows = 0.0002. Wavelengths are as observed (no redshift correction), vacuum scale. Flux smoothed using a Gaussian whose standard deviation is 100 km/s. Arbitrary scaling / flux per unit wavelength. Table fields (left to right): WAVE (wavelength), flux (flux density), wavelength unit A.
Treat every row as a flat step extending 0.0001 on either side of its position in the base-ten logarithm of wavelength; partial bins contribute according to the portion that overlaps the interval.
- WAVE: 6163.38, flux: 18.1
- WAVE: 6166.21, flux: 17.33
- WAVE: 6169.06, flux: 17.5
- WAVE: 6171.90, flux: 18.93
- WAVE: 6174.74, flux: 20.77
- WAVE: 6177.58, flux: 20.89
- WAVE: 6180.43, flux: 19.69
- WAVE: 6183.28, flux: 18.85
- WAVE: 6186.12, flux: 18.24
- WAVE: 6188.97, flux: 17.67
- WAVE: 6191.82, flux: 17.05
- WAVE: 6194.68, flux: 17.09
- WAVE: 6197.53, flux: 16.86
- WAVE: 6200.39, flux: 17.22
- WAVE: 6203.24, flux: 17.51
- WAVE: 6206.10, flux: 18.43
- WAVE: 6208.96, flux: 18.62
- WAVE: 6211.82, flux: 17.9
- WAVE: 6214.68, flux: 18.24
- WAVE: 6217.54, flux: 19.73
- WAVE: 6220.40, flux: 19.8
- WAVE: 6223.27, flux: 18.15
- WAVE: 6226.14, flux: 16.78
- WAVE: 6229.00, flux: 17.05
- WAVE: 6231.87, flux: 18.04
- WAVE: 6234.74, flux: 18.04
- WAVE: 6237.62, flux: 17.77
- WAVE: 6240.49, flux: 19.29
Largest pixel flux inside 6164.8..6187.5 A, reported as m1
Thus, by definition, 20.89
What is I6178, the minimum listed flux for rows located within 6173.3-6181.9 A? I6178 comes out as 19.69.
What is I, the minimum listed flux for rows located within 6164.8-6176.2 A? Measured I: 17.33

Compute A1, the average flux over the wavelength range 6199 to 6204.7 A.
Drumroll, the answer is 17.4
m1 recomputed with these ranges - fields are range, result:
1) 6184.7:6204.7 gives 18.24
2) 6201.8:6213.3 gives 18.62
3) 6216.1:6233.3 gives 19.8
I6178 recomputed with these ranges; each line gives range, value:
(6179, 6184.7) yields 18.85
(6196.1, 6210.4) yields 16.86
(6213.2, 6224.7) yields 18.15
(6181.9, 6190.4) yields 17.67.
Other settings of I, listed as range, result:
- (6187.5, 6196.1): 17.05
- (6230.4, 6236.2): 18.04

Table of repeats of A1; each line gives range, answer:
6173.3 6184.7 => 20.1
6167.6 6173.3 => 18.2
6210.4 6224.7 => 18.8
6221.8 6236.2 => 17.6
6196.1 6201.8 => 17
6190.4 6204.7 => 17.1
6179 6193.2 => 18.3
